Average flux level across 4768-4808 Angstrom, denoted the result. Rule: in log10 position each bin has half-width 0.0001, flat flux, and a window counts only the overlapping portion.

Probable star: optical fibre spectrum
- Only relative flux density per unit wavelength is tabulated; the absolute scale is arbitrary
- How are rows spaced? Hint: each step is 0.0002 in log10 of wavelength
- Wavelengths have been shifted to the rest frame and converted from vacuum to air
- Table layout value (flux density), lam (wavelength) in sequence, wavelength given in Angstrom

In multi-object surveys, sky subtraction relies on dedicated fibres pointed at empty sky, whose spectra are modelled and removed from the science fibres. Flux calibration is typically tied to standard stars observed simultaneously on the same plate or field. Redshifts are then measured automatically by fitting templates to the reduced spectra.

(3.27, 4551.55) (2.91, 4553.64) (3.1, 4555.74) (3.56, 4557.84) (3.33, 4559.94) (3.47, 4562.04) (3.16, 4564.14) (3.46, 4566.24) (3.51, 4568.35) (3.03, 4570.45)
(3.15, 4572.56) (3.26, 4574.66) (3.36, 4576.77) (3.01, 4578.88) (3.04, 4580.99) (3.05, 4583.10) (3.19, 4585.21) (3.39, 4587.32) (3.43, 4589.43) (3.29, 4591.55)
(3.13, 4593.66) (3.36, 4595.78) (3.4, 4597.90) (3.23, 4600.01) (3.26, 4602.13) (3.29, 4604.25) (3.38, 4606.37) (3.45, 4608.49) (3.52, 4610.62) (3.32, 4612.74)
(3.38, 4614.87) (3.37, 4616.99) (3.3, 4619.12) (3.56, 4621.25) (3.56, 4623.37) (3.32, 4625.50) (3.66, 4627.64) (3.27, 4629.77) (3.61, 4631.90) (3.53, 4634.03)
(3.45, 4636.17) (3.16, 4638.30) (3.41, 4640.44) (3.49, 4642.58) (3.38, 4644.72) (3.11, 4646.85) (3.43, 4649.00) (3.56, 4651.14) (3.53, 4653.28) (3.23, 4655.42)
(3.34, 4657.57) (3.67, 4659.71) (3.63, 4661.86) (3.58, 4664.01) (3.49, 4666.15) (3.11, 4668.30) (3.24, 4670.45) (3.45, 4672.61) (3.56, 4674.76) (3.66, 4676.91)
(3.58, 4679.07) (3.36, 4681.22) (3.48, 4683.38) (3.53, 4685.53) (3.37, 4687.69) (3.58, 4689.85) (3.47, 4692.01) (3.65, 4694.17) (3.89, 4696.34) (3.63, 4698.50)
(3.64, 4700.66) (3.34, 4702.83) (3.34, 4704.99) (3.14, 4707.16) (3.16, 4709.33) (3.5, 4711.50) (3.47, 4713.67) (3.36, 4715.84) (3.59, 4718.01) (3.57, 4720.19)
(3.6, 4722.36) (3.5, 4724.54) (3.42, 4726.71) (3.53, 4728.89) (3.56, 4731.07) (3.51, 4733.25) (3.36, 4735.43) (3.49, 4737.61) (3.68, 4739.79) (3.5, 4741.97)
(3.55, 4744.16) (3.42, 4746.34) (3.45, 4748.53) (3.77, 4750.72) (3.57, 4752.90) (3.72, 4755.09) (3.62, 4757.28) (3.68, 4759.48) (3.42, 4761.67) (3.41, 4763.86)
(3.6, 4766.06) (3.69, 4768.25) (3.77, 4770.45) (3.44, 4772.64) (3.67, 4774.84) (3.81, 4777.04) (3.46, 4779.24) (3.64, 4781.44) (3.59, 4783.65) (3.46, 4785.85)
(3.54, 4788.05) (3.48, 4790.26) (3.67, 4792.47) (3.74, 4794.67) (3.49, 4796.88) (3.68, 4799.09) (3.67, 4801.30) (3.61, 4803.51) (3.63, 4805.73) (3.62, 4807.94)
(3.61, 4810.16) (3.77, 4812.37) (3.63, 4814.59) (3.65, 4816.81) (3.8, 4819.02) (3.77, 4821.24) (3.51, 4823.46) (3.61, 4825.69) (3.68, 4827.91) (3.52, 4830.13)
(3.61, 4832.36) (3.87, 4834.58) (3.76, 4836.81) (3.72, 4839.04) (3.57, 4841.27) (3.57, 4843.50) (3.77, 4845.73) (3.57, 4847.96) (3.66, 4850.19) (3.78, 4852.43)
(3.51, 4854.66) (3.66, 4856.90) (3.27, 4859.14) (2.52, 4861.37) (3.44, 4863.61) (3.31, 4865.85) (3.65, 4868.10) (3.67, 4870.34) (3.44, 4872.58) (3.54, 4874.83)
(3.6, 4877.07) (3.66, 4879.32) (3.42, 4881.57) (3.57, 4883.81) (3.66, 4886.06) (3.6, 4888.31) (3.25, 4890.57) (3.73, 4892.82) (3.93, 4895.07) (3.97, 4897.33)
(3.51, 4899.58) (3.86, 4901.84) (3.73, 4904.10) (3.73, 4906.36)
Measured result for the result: 3.61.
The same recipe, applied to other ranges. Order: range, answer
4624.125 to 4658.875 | 3.41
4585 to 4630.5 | 3.37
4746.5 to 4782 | 3.6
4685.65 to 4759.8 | 3.52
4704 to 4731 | 3.44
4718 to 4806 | 3.57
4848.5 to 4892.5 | 3.49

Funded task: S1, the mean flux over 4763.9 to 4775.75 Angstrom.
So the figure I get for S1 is 3.61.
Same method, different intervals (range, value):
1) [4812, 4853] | 3.67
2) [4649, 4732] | 3.48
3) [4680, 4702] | 3.56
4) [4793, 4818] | 3.65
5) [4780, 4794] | 3.57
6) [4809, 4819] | 3.68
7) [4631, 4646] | 3.43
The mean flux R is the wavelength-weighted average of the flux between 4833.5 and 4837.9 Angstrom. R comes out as 3.81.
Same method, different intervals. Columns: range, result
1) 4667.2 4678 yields 3.4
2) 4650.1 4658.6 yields 3.41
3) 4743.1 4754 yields 3.55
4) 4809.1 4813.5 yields 3.69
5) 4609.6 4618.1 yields 3.4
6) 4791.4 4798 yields 3.64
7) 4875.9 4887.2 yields 3.58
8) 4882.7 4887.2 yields 3.62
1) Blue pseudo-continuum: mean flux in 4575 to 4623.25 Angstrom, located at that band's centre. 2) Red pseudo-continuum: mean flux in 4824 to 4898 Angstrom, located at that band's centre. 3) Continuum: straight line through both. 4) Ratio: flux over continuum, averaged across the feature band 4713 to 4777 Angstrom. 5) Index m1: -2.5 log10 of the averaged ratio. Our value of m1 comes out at -0.03 mag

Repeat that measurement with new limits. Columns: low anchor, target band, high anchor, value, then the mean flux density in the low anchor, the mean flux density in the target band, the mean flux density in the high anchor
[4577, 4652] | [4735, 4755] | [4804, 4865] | -0.02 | 3.35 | 3.55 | 3.59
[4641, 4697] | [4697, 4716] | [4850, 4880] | 0.02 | 3.47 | 3.41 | 3.47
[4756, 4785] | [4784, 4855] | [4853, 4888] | -0.03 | 3.6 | 3.64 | 3.47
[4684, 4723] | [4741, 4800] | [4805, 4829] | 0.00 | 3.49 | 3.59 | 3.66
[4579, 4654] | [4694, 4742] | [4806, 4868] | -0.01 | 3.36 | 3.49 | 3.58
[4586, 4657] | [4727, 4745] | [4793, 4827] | 0.01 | 3.39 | 3.52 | 3.65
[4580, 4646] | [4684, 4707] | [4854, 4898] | -0.04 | 3.36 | 3.53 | 3.52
